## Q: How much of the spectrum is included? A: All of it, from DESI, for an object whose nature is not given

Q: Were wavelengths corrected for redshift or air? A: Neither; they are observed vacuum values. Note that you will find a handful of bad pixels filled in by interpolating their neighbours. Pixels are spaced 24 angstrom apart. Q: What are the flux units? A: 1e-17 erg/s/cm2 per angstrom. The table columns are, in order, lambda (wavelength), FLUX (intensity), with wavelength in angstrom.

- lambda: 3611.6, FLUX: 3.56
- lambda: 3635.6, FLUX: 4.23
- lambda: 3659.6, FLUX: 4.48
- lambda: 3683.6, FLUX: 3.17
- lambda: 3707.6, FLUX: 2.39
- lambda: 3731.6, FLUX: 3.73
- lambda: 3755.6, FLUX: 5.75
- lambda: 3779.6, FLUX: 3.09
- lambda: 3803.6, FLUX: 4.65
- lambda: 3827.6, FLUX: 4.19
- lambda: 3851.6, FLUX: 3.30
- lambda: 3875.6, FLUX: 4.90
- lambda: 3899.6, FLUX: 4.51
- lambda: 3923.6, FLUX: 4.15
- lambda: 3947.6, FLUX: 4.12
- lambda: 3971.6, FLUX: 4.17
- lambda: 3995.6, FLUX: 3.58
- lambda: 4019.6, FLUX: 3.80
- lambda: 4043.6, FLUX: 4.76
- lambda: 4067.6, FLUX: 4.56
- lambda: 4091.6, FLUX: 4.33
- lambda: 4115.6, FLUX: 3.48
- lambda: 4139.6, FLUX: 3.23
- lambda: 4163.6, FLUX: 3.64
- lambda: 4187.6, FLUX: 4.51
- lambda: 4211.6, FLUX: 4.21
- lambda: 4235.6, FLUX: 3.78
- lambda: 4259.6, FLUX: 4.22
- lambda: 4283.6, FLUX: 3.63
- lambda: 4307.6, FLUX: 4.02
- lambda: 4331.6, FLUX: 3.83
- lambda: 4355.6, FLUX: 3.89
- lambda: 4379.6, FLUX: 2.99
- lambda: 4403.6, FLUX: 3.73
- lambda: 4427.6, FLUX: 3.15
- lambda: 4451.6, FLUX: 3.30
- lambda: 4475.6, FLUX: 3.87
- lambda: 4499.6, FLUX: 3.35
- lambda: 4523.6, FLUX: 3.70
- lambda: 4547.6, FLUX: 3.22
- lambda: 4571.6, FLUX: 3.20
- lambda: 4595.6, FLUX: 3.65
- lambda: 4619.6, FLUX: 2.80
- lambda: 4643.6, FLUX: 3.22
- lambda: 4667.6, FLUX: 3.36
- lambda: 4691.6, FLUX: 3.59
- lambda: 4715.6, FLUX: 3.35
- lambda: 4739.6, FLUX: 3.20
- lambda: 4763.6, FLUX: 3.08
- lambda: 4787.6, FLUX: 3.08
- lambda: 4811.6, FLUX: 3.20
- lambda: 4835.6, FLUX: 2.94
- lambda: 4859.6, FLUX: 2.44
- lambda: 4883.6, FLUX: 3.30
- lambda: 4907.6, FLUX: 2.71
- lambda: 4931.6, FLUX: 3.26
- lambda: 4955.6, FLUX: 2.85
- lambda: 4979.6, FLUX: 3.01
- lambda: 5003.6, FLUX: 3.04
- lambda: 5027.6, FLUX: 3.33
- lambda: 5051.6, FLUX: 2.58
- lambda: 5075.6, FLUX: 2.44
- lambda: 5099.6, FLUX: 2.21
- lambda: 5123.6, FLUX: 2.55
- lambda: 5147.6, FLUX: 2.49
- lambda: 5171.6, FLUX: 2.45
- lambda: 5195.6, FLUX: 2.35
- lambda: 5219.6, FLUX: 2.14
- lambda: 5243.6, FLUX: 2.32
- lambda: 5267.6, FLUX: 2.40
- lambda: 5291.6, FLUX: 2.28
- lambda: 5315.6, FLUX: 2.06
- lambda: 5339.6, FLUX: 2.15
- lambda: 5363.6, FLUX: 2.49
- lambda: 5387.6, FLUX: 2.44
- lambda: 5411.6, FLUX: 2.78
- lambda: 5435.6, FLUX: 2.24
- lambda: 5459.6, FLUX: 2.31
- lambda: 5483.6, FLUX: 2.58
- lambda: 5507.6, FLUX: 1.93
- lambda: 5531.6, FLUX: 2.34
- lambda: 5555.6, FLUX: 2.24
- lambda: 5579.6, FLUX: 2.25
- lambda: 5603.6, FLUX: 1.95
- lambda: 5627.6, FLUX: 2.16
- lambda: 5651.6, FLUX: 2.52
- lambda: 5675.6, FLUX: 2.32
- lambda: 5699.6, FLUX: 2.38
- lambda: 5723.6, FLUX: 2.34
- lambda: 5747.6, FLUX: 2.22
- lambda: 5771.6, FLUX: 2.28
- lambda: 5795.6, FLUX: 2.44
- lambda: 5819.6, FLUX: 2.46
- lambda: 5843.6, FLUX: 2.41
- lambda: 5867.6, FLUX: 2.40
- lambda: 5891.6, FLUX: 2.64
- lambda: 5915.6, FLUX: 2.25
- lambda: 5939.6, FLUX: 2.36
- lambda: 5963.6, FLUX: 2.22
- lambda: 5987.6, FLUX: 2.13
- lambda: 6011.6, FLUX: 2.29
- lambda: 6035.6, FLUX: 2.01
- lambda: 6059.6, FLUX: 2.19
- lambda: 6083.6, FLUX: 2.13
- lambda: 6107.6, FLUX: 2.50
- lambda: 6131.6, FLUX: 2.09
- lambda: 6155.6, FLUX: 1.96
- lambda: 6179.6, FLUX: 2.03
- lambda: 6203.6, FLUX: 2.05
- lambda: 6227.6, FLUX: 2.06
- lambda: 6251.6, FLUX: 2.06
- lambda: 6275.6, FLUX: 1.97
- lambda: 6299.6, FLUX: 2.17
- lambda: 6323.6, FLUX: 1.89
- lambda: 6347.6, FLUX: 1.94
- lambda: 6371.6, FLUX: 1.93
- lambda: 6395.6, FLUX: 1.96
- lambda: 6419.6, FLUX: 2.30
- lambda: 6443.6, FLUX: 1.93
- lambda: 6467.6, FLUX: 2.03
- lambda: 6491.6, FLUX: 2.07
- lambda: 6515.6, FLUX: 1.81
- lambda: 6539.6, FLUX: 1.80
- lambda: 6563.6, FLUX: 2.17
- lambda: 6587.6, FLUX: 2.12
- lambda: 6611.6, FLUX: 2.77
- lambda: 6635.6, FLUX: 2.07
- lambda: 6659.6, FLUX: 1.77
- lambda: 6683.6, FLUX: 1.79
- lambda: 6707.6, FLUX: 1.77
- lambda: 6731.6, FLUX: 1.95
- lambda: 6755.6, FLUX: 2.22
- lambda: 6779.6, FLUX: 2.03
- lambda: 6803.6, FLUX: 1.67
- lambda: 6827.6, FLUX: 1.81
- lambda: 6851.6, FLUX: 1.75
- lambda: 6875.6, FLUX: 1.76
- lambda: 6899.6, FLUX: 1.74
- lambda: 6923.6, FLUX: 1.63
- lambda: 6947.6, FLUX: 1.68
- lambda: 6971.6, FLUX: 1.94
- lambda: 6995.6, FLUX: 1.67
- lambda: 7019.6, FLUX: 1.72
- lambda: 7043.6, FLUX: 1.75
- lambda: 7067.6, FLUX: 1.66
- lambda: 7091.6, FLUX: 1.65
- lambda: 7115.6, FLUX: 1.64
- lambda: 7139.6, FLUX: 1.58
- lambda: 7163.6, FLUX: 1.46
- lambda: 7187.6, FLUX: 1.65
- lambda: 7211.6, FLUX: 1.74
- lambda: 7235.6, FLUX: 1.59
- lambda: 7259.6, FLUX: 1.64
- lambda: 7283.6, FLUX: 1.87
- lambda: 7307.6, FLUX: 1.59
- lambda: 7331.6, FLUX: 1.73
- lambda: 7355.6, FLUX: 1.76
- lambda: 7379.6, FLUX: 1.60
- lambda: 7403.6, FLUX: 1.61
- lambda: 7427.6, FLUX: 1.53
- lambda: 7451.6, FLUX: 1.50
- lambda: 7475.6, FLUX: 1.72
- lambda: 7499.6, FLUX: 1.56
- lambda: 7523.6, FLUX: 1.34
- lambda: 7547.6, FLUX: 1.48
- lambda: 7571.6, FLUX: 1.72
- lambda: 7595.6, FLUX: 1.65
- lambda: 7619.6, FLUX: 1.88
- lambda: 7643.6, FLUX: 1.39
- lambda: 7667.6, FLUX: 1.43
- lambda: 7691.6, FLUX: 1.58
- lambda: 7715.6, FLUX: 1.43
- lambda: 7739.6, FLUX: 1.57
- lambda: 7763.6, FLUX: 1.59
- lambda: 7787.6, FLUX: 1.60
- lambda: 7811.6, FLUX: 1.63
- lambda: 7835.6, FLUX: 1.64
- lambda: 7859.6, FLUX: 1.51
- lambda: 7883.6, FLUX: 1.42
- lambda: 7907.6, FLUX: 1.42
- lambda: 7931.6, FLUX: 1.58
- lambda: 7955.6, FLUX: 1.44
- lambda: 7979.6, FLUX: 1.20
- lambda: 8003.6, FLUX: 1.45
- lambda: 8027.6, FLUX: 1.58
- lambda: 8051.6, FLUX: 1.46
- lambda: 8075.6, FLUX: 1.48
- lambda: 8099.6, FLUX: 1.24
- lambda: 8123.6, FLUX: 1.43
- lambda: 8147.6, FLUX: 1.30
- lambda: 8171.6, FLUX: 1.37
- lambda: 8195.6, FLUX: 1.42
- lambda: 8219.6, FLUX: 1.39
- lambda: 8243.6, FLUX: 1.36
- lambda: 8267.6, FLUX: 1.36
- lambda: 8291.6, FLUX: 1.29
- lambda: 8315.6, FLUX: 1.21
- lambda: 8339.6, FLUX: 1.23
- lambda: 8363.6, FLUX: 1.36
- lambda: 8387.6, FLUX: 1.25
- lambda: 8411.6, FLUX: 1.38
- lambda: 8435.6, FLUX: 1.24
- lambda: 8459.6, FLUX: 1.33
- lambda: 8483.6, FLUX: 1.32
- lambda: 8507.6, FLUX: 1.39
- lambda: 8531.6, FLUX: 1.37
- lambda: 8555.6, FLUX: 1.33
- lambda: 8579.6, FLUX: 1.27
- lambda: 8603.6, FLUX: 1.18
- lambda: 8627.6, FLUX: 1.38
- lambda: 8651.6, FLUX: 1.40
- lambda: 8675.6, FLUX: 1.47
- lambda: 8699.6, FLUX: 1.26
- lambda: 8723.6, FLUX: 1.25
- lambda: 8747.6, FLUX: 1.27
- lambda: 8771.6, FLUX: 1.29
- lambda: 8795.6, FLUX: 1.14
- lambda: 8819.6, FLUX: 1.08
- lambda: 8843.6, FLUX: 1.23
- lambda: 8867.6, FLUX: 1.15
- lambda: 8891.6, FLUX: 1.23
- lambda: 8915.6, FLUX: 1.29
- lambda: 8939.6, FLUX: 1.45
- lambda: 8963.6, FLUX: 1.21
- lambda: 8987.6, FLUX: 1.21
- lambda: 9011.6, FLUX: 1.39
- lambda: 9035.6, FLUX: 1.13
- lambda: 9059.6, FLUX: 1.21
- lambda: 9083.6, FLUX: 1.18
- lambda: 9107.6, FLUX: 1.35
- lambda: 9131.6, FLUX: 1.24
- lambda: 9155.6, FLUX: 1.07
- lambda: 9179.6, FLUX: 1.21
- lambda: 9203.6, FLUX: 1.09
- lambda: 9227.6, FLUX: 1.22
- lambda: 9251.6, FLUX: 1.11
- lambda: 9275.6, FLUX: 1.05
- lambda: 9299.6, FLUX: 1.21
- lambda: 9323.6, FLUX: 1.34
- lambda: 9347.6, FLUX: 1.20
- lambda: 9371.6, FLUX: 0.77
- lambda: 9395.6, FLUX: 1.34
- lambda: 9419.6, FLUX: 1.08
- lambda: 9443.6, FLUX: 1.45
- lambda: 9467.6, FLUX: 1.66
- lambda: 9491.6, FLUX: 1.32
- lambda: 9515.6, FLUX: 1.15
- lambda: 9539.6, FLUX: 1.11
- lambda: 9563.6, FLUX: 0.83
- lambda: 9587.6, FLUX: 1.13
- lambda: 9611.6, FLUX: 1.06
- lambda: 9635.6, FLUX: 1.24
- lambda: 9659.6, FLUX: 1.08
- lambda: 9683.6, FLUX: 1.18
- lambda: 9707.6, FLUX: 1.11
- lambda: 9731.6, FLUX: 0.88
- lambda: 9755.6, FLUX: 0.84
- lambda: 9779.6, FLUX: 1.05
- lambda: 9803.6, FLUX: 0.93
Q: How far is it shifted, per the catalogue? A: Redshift 0.01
